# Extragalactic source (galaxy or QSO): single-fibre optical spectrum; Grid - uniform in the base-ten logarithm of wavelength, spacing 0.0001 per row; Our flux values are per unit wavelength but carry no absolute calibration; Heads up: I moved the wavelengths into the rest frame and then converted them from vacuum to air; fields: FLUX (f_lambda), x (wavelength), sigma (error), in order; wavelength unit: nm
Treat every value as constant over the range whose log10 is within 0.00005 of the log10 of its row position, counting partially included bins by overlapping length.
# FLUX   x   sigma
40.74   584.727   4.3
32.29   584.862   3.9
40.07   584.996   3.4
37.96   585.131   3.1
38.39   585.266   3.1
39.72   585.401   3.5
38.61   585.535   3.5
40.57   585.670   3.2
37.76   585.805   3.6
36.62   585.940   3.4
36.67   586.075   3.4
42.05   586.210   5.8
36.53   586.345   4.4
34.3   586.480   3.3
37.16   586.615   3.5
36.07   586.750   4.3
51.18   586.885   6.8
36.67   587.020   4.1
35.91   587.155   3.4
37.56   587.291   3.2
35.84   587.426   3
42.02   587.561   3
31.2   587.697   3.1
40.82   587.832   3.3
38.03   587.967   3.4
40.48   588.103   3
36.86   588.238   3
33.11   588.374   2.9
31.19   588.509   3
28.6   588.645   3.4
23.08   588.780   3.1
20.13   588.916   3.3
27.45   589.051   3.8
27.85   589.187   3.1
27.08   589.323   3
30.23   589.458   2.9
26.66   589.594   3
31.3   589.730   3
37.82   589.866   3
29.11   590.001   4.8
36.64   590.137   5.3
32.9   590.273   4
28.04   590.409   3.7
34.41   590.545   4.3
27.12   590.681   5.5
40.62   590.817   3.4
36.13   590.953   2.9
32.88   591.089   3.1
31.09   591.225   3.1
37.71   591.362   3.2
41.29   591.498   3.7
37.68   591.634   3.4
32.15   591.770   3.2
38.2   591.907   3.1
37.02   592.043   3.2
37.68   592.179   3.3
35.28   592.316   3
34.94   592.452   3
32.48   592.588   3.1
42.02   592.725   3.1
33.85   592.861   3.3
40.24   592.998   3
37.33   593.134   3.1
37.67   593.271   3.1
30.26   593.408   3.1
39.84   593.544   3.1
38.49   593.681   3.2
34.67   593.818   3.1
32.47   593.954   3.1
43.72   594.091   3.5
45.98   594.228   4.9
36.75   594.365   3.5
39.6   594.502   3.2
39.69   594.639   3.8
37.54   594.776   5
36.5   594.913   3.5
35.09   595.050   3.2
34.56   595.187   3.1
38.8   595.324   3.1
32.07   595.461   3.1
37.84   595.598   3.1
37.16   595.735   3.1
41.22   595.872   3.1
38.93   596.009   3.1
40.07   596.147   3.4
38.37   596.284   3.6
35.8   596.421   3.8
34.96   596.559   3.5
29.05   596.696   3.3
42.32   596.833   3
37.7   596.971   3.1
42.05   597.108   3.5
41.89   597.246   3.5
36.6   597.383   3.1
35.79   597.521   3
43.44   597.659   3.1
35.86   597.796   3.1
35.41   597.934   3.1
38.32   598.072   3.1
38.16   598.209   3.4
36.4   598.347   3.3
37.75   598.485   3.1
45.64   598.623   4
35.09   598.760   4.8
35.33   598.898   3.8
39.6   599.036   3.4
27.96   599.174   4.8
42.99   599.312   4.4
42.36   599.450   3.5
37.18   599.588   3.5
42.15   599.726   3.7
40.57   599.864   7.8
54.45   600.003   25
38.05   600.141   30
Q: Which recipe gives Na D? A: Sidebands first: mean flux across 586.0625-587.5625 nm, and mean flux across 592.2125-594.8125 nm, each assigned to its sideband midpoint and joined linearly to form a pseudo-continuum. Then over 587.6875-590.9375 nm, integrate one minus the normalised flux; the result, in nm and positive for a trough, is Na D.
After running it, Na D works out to 0.54 nm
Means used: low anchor 38.4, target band 31.8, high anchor 37.5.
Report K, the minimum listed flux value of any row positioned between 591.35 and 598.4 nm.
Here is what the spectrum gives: 29.05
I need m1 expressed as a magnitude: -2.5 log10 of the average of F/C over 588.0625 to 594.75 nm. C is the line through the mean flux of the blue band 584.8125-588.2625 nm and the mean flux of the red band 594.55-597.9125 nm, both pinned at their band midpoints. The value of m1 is 0.10 mag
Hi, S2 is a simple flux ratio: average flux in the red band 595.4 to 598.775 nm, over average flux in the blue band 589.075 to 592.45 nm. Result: 1.13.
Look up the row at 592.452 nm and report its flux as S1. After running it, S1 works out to 34.94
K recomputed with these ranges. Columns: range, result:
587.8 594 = 20.13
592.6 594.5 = 30.26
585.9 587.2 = 34.3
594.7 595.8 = 32.07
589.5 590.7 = 26.66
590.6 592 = 27.12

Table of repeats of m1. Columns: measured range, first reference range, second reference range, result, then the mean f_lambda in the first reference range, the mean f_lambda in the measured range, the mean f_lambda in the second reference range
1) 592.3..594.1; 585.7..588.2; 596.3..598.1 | 0.040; 38.2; 36.5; 37.6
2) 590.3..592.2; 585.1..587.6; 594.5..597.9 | 0.090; 38.5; 35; 37.7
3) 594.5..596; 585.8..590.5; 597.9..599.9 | -0.010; 34.1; 37.3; 38.4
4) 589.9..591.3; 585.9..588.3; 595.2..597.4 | 0.152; 38.1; 33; 37.8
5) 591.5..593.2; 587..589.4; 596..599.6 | -0.051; 32.9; 36.8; 38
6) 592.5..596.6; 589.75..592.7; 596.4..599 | -0.032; 34.9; 37.5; 37.8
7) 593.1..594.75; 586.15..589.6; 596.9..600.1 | -0.027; 34.3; 38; 39.2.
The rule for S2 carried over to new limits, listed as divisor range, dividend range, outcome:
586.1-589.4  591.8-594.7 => 1.08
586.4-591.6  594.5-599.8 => 1.12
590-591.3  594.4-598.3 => 1.14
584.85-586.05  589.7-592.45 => 0.91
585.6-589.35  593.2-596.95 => 1.06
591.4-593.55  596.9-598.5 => 1.04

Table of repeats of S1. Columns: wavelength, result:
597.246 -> 41.89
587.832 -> 40.82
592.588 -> 32.48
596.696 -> 29.05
